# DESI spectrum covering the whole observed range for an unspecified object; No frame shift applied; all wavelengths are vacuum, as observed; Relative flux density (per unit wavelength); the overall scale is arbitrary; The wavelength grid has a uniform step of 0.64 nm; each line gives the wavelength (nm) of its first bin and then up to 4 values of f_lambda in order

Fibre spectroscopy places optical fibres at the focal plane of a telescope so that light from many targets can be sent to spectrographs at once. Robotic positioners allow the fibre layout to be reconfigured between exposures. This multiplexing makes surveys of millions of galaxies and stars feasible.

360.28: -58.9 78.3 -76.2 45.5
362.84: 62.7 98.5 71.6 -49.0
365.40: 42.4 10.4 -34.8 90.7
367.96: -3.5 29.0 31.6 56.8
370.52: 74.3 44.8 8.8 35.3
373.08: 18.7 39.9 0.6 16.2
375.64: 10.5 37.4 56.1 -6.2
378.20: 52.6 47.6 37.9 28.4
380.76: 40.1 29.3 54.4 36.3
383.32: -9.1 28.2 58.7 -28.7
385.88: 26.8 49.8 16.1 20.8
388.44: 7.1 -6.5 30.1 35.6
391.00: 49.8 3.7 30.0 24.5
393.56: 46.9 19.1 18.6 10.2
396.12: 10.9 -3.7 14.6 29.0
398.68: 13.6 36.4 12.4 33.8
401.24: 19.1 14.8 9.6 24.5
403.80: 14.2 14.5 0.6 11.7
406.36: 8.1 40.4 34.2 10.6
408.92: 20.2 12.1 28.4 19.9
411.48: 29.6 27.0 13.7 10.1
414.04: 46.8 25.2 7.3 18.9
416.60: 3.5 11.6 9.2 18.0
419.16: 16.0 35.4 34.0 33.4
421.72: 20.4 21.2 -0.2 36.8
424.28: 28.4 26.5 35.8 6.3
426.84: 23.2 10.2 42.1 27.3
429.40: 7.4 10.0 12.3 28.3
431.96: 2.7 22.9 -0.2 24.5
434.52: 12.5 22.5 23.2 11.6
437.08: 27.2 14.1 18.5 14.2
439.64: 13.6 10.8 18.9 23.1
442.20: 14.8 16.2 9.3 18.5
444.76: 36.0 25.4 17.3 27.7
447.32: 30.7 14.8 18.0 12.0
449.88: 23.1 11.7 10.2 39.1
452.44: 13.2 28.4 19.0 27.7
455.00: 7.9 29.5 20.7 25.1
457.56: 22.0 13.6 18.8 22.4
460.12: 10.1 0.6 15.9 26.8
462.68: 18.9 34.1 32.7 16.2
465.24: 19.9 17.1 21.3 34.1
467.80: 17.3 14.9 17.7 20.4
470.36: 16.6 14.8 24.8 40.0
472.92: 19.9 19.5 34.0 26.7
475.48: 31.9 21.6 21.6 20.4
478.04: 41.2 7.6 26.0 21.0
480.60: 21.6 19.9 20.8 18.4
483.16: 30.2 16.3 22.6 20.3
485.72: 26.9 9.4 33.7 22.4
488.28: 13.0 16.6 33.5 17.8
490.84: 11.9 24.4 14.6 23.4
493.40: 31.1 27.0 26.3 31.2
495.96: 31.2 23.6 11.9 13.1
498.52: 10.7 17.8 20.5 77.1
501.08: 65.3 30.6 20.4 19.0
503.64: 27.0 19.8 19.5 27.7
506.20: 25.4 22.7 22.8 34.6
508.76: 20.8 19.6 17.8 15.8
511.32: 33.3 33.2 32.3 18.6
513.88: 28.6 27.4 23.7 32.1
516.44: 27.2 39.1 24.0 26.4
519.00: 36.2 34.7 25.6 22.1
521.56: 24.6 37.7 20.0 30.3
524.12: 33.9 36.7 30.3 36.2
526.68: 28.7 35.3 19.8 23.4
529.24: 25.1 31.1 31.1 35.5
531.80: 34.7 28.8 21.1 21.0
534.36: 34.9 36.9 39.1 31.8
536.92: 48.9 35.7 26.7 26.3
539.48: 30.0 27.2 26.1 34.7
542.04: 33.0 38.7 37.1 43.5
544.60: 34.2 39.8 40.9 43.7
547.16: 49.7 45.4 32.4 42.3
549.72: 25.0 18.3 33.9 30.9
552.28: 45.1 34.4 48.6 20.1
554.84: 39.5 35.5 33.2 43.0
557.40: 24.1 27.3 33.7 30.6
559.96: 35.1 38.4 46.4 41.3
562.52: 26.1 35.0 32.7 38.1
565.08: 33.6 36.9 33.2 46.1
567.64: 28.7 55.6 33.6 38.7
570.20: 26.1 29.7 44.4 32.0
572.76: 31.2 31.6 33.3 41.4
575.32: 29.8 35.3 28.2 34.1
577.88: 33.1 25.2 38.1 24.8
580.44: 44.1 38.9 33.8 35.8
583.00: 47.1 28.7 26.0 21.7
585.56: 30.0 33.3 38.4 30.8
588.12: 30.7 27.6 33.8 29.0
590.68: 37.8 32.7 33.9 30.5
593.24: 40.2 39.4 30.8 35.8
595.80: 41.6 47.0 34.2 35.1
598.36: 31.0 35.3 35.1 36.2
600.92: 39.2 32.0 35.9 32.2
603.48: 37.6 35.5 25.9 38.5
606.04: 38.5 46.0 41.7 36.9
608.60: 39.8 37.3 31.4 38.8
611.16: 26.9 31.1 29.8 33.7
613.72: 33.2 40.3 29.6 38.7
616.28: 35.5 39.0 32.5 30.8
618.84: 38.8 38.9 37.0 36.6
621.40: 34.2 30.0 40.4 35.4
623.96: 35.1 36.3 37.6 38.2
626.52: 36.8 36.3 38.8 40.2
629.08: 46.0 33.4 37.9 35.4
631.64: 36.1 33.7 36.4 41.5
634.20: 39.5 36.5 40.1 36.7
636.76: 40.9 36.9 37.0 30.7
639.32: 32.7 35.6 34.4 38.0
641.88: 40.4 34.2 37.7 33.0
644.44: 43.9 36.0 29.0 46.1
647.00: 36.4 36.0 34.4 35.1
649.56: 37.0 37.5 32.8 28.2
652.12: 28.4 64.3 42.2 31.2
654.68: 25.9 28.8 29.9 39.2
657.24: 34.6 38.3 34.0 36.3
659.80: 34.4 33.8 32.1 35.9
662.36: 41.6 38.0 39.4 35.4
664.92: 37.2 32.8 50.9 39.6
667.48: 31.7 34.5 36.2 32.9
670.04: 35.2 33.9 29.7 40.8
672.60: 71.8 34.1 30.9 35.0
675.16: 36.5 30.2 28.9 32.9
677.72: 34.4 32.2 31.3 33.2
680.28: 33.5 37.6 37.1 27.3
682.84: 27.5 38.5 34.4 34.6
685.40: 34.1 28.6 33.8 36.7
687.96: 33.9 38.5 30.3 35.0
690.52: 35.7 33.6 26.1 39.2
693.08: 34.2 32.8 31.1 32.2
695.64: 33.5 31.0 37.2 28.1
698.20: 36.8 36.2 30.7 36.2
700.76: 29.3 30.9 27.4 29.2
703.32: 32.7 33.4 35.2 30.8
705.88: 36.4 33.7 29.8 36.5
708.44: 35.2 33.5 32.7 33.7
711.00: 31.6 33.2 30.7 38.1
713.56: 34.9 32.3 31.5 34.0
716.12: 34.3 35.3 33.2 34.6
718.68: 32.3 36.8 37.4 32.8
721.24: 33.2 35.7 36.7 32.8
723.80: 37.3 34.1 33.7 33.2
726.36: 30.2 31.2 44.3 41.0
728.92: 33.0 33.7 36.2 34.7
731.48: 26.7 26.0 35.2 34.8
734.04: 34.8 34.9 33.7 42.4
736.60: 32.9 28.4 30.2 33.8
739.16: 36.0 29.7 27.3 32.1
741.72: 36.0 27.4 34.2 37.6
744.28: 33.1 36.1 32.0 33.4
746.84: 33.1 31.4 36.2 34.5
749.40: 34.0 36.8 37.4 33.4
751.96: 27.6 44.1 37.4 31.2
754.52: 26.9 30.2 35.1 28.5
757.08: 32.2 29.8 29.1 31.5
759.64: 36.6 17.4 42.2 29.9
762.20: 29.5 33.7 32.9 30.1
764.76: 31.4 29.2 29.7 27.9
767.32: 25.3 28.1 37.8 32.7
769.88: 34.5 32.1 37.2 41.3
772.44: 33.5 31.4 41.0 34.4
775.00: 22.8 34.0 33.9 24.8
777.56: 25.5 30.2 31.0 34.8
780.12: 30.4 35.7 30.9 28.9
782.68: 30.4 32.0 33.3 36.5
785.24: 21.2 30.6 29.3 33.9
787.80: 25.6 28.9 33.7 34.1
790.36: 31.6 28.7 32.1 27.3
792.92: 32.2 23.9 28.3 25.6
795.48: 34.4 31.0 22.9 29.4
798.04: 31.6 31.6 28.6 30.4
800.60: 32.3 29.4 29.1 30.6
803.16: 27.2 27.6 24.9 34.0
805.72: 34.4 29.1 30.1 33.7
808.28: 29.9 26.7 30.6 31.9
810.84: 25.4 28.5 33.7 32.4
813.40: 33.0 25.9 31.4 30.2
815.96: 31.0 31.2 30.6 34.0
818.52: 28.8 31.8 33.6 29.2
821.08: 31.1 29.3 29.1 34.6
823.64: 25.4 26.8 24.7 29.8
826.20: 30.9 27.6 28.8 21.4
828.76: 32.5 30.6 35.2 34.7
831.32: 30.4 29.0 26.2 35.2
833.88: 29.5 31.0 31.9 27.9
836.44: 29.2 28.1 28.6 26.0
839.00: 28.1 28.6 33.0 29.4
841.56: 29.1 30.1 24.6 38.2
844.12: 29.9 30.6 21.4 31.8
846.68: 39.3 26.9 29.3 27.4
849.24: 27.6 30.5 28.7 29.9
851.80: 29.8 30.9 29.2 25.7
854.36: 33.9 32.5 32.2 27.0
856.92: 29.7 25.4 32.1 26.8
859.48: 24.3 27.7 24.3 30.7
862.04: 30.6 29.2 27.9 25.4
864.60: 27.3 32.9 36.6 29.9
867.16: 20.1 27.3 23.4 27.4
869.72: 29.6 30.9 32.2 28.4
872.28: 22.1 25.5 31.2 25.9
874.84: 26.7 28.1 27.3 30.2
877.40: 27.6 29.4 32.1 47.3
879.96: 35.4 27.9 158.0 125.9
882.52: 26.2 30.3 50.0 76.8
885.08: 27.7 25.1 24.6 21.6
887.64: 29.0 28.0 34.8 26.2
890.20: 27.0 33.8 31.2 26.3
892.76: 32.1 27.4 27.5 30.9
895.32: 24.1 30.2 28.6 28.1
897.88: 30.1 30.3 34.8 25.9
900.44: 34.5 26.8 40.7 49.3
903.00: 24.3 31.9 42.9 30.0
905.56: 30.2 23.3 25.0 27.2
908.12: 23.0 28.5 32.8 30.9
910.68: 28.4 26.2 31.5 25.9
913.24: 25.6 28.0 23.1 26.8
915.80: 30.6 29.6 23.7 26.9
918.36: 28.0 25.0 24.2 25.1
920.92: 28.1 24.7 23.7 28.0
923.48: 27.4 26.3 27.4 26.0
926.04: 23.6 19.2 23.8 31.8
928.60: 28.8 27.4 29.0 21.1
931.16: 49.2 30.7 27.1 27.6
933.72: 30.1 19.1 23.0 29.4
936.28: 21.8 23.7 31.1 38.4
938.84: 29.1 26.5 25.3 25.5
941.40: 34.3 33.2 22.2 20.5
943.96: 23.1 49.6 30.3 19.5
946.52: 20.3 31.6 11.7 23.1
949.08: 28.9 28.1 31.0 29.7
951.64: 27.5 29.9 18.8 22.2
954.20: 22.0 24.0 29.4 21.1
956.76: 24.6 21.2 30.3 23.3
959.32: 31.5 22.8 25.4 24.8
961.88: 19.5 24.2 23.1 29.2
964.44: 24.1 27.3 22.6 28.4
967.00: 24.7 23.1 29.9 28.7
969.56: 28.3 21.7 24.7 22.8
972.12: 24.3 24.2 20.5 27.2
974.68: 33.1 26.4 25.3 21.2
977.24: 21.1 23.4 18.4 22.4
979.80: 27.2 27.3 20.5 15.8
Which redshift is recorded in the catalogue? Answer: 0.343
